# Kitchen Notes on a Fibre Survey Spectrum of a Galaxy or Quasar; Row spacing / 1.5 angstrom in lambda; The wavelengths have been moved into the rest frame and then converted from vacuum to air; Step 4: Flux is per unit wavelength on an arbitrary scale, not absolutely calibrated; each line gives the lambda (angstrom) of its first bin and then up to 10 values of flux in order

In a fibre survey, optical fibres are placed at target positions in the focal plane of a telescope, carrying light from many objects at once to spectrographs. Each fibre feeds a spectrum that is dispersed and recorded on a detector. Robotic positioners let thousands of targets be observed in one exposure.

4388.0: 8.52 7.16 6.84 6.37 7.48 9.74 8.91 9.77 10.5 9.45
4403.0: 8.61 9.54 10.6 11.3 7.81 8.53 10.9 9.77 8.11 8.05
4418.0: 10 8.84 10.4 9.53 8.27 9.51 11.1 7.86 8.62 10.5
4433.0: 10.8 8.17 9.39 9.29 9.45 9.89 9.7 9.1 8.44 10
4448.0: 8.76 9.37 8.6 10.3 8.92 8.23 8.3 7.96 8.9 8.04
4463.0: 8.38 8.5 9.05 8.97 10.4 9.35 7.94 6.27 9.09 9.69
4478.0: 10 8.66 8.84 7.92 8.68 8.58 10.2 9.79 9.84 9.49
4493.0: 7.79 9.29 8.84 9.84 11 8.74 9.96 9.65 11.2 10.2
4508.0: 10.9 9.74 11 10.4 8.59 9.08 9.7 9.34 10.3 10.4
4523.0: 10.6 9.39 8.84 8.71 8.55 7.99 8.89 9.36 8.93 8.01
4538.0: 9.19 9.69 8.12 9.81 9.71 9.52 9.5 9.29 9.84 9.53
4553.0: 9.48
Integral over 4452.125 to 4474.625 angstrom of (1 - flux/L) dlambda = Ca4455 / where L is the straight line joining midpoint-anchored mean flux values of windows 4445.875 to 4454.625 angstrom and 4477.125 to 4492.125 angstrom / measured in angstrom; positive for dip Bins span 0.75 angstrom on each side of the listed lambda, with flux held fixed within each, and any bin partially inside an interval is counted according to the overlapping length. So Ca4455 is 1.61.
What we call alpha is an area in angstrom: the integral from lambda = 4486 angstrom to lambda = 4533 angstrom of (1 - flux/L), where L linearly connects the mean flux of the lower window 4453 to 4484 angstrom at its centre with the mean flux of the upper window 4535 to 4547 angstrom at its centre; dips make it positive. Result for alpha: -3.5 angstrom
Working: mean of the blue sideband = 8.68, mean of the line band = 9.61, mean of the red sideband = 9.16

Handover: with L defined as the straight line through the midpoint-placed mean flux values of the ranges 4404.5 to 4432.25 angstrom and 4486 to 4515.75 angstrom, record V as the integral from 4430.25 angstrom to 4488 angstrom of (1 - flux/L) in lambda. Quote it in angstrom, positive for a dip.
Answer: 3.5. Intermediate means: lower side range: 9.43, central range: 9.02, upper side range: 9.78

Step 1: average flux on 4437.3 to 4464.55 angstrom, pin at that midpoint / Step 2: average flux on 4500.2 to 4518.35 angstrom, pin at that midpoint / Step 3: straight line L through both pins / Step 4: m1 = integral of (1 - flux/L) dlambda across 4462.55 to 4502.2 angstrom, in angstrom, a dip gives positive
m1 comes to 1.8 angstrom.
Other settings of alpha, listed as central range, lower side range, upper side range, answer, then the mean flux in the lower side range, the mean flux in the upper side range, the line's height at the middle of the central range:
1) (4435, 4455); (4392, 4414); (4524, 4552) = -0.1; 9.31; 9.09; 9.24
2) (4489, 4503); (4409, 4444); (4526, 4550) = -0.4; 9.35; 9.04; 9.16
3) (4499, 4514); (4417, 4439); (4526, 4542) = -2.0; 9.43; 8.77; 8.94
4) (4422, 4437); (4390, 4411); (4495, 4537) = -0.4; 8.94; 9.58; 9.11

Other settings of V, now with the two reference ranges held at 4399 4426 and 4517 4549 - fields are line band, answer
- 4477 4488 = 0.4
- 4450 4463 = 1.0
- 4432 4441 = -0.1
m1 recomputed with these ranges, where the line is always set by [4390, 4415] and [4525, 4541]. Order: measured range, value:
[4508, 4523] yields -1.9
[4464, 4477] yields 0.2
